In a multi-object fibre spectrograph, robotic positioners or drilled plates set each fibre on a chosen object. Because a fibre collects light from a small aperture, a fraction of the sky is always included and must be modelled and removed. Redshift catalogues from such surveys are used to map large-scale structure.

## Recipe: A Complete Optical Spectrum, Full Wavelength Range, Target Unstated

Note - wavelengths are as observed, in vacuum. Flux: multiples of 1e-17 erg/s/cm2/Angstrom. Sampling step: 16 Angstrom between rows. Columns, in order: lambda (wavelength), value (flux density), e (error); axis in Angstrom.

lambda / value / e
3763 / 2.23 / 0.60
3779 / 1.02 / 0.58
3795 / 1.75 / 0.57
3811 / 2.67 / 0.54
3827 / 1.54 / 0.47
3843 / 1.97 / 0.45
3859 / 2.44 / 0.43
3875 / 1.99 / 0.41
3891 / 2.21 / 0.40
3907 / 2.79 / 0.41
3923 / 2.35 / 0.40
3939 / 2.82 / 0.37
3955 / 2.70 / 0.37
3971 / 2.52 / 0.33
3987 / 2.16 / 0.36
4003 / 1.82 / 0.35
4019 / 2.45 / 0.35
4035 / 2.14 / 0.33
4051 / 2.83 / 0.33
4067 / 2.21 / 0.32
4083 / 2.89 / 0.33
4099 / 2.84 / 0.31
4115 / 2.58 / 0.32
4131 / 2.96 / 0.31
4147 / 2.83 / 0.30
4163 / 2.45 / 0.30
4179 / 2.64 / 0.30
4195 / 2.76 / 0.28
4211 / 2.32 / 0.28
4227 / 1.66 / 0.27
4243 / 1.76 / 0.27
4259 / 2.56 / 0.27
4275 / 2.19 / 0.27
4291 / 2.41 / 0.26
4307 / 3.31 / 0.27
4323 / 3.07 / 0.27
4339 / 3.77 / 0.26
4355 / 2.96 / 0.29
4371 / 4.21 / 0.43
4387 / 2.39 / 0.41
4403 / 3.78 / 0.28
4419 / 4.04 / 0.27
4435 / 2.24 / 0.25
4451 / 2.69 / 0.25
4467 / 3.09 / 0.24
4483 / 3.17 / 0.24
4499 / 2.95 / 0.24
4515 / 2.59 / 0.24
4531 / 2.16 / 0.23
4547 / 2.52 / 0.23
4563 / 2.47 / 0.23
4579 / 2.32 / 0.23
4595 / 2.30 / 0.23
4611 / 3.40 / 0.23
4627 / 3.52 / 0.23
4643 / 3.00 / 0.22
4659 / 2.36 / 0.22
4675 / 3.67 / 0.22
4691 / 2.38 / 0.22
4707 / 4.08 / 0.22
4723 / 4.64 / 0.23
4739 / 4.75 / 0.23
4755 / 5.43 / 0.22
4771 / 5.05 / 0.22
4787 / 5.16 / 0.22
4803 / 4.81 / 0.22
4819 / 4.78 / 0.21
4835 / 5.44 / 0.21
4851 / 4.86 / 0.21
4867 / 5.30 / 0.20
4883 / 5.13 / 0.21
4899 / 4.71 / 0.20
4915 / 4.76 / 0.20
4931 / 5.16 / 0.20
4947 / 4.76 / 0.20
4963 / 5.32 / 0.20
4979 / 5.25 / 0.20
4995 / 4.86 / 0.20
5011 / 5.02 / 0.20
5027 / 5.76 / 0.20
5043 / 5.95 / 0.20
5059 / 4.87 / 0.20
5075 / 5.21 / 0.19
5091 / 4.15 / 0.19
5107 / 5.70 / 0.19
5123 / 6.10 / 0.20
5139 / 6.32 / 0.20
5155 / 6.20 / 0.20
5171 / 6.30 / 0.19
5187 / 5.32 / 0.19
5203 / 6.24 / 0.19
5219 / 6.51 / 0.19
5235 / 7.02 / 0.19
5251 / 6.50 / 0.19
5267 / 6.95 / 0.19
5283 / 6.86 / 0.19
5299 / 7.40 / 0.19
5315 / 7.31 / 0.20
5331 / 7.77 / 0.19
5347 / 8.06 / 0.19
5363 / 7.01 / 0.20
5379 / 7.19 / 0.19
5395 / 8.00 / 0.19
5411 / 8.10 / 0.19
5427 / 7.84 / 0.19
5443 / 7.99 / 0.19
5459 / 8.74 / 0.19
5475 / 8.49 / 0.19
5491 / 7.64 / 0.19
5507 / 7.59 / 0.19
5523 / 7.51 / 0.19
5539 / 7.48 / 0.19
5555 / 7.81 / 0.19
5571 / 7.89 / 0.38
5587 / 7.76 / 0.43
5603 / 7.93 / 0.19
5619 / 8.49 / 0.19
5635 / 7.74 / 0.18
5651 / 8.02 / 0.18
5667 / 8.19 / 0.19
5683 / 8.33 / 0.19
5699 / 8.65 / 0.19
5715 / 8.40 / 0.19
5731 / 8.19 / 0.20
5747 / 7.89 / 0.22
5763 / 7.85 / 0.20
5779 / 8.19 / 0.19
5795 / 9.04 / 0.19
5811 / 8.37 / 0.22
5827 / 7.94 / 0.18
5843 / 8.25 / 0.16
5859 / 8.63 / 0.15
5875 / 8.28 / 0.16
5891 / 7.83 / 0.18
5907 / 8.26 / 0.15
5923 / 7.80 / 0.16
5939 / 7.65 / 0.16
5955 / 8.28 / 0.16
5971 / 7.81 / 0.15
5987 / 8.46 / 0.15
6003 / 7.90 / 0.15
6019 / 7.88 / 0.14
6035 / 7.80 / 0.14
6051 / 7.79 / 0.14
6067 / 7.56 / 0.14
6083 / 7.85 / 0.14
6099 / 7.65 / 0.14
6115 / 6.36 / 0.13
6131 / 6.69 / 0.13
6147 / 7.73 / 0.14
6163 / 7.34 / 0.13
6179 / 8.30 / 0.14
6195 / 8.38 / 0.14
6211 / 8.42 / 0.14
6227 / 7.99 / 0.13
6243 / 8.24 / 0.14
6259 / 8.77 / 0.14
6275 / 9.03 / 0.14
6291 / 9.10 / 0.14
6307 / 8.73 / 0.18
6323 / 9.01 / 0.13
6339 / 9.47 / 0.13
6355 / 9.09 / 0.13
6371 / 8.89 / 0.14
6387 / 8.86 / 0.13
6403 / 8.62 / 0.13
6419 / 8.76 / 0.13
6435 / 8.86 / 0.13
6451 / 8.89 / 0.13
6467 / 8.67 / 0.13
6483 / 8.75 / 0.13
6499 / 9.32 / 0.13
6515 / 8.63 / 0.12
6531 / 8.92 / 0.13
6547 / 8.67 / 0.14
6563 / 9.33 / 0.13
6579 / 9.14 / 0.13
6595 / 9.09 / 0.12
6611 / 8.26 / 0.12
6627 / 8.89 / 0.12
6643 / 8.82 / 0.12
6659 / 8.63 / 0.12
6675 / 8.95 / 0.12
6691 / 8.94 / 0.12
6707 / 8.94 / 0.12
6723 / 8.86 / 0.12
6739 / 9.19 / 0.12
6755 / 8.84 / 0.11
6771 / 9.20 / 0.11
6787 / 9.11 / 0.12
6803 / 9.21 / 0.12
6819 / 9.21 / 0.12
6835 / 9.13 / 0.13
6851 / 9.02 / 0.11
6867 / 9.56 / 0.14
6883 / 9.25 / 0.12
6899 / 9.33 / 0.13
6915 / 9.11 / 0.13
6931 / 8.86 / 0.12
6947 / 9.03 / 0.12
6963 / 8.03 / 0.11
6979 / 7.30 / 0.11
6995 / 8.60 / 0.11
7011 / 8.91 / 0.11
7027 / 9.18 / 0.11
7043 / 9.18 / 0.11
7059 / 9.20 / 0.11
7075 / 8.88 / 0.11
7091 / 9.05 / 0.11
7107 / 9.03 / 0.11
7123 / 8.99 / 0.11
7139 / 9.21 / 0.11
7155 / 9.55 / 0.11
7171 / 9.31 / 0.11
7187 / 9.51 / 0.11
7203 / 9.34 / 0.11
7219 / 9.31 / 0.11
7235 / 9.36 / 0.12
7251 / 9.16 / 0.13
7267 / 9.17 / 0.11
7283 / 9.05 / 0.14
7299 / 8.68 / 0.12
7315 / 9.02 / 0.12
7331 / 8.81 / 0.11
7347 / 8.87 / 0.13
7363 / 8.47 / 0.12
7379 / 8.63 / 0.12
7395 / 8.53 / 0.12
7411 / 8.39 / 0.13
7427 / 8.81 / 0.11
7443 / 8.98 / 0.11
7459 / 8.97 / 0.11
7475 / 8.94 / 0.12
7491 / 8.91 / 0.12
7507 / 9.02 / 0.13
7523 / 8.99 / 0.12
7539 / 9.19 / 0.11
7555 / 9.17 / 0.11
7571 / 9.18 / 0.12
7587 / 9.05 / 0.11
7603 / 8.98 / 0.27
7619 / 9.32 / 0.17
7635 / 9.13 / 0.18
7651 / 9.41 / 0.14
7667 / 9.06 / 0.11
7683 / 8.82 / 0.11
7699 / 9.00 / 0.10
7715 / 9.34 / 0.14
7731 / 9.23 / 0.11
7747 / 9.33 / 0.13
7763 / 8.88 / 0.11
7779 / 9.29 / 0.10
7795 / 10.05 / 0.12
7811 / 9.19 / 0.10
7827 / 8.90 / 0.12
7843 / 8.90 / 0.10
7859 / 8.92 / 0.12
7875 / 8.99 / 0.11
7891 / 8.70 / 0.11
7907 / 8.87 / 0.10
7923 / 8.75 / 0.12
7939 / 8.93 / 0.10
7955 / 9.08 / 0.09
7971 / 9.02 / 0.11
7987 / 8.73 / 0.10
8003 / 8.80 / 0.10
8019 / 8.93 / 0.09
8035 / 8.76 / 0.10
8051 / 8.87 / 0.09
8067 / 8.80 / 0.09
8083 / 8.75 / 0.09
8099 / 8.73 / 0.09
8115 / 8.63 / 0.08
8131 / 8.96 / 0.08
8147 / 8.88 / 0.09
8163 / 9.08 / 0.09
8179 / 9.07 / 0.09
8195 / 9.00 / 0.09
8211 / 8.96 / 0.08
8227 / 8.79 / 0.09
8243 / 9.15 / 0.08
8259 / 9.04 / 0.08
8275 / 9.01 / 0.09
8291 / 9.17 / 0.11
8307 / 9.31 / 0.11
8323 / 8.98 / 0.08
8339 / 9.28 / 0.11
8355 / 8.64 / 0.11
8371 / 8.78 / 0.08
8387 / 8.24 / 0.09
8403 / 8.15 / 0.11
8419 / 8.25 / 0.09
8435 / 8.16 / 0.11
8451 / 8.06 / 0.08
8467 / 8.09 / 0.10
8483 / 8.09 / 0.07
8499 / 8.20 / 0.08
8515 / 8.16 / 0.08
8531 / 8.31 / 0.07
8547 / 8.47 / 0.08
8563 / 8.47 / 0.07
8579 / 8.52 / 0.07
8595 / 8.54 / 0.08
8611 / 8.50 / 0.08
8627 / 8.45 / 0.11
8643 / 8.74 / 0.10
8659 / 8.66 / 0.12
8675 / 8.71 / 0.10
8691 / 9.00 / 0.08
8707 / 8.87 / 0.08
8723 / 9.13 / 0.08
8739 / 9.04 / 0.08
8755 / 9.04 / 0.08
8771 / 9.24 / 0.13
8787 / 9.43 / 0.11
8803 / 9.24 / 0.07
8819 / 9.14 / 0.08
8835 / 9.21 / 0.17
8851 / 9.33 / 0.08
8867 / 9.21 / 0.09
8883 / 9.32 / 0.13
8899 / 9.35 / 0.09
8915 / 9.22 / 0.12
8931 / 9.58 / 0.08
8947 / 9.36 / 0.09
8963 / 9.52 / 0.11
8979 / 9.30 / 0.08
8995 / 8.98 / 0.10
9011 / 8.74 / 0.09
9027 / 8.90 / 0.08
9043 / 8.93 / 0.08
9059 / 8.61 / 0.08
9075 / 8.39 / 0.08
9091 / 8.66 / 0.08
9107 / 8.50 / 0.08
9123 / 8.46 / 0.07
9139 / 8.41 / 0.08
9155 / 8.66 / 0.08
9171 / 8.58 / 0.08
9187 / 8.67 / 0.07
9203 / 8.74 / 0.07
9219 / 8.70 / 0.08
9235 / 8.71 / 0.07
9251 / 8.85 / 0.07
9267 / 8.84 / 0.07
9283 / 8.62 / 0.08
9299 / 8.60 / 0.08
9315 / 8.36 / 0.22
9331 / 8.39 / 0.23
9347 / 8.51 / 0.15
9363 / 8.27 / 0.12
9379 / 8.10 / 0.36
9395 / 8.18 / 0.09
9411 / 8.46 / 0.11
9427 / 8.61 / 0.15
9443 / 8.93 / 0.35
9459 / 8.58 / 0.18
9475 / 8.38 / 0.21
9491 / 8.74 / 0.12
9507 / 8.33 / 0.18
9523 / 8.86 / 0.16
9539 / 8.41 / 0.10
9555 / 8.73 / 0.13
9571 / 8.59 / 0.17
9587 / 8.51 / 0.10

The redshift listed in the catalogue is 0.18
